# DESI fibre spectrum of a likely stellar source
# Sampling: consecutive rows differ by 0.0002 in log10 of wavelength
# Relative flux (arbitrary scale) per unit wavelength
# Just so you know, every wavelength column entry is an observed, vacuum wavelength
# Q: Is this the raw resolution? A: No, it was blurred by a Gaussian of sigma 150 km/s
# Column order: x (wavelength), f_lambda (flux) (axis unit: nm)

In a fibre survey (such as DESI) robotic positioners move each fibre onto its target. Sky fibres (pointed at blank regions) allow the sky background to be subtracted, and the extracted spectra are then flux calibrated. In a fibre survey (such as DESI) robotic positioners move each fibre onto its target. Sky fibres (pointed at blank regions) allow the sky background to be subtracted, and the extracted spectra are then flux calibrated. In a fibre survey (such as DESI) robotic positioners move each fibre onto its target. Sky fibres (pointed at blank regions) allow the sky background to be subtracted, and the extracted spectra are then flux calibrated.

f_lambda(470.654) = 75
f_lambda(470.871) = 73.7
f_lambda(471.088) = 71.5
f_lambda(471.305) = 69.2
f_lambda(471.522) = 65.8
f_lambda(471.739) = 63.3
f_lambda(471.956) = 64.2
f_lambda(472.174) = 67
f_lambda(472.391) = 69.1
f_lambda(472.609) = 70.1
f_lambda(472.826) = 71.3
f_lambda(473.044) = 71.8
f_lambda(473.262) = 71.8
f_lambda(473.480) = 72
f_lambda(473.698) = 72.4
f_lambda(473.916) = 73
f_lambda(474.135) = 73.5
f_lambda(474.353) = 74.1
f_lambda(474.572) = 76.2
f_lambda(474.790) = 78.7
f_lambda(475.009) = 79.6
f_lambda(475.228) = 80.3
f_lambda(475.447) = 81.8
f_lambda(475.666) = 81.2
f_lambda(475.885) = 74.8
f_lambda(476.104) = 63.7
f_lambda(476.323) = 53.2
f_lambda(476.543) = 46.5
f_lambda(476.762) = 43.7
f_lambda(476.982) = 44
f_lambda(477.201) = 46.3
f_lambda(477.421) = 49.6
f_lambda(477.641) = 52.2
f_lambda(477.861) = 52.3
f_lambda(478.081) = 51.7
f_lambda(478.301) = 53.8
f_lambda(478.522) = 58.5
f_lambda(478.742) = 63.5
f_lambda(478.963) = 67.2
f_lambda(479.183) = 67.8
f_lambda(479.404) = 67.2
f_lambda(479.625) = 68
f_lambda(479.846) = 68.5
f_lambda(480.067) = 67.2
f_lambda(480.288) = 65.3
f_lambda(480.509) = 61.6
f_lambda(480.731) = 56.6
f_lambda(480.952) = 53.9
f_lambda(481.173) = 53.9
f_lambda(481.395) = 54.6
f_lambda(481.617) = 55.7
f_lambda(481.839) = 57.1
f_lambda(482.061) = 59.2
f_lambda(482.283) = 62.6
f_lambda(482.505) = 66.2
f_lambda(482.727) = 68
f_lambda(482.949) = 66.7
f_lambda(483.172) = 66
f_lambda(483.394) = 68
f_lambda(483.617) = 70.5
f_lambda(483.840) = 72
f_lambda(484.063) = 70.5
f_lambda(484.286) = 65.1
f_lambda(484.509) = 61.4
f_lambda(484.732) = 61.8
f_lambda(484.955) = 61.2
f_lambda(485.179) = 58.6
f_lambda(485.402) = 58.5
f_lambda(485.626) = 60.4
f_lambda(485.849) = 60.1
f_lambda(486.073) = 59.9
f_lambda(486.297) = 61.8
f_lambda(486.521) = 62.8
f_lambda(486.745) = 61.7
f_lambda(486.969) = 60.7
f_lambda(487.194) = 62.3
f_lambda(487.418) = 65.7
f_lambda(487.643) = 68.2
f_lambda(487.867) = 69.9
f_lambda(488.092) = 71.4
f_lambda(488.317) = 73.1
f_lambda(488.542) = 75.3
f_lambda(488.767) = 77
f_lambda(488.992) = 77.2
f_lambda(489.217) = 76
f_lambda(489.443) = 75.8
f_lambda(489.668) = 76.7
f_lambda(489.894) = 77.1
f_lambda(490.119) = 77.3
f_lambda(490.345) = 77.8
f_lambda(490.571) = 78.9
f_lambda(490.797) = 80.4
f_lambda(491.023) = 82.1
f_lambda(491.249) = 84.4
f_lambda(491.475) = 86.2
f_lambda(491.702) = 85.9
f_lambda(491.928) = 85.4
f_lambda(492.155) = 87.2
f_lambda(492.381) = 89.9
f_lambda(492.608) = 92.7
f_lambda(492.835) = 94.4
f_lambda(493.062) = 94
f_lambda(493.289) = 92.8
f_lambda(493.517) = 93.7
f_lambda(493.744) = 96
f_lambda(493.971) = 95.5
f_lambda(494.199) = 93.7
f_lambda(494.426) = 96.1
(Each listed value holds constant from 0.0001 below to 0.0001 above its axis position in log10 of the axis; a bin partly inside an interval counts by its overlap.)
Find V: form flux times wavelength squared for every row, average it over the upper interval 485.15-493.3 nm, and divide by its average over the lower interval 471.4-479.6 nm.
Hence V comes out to 1.2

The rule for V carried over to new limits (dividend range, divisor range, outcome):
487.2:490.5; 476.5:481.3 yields 1.34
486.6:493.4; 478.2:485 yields 1.29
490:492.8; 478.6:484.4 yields 1.37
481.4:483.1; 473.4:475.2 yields 0.85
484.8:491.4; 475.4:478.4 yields 1.31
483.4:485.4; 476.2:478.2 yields 1.37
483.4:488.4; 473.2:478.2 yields 1.04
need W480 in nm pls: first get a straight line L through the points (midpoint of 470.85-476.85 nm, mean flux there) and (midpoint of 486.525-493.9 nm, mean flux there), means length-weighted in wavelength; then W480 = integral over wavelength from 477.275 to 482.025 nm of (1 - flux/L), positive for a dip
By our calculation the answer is 0.91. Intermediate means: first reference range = 69.8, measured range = 59.2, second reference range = 79.5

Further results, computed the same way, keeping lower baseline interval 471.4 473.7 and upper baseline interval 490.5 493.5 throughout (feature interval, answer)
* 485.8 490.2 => 0.747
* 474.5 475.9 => -0.155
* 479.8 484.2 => 0.837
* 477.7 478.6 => 0.248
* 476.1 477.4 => 0.436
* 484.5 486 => 0.386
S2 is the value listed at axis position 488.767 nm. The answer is 77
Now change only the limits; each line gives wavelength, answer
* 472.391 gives 69.1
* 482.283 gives 62.6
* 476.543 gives 46.5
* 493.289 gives 92.8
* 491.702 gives 85.9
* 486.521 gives 62.8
